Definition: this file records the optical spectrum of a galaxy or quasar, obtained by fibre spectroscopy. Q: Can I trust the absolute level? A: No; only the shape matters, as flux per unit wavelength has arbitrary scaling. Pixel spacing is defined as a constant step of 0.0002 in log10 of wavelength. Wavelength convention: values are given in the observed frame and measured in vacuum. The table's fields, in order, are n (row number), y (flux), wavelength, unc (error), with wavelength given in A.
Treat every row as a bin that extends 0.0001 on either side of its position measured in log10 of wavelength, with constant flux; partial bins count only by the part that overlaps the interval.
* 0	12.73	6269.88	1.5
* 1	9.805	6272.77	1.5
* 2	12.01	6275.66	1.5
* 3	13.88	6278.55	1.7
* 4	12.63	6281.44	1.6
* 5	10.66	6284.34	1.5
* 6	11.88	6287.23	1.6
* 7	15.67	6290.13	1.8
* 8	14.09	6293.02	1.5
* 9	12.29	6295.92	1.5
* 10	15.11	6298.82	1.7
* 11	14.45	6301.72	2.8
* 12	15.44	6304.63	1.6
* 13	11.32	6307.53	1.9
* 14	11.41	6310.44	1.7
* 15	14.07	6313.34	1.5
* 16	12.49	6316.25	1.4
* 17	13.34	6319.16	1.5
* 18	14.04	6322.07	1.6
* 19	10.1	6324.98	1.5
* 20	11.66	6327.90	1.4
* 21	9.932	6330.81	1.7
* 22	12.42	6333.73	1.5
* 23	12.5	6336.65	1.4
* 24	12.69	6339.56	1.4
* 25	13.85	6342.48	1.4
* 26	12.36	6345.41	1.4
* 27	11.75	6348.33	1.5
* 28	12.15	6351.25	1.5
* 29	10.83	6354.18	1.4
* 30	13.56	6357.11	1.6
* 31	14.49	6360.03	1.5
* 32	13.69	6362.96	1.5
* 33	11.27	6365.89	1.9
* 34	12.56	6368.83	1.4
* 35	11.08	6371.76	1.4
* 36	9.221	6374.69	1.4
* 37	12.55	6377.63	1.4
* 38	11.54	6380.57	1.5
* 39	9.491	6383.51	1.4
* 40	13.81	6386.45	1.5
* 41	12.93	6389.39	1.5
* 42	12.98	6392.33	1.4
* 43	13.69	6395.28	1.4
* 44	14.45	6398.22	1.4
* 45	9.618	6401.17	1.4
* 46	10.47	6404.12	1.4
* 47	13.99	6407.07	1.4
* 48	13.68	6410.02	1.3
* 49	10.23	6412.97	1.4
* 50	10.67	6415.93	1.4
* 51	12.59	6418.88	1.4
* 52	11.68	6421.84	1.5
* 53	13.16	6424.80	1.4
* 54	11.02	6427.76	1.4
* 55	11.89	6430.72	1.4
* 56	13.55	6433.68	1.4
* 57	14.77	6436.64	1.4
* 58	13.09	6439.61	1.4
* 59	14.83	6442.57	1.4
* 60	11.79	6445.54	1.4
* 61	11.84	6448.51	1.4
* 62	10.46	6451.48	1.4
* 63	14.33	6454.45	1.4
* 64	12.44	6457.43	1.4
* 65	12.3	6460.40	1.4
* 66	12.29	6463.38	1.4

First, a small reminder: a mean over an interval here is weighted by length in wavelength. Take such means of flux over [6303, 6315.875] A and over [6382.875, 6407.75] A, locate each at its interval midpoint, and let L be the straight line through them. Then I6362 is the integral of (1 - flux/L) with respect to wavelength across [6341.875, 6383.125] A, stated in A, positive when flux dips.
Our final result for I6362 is 1.8 A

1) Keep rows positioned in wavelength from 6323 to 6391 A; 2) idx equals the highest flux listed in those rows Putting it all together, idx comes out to 14.49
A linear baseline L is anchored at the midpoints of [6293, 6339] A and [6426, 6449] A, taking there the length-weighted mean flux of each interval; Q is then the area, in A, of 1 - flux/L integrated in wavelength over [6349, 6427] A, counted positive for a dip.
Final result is 4.1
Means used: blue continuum 12.7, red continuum 12.9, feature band 12.2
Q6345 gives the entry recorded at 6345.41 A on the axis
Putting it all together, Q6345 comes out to 12.36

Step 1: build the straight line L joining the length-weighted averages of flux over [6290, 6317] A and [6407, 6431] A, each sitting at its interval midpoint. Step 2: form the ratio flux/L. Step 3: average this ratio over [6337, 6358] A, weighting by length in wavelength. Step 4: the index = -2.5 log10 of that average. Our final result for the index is 0.05 mag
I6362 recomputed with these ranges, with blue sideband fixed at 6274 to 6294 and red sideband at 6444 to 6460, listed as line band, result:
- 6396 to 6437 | 0.37 A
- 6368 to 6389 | 1.68 A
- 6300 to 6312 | -0.36 A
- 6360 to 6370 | -0.19 A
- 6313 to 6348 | 0.92 A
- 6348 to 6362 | -0.06 A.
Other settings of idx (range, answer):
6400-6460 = 14.83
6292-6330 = 15.44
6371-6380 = 12.55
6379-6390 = 13.81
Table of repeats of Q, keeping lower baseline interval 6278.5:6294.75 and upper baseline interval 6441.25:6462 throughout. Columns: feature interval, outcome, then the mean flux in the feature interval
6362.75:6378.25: 1.5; 11.5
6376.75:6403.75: 1.0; 12.3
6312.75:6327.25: 0.3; 12.7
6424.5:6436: 0.1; 12.5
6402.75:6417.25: 1.0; 11.8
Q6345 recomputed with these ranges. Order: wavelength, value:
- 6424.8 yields 13.16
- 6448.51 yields 11.84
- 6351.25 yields 12.15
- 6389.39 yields 12.93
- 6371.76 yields 11.08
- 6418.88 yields 12.59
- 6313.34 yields 14.07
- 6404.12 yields 10.47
